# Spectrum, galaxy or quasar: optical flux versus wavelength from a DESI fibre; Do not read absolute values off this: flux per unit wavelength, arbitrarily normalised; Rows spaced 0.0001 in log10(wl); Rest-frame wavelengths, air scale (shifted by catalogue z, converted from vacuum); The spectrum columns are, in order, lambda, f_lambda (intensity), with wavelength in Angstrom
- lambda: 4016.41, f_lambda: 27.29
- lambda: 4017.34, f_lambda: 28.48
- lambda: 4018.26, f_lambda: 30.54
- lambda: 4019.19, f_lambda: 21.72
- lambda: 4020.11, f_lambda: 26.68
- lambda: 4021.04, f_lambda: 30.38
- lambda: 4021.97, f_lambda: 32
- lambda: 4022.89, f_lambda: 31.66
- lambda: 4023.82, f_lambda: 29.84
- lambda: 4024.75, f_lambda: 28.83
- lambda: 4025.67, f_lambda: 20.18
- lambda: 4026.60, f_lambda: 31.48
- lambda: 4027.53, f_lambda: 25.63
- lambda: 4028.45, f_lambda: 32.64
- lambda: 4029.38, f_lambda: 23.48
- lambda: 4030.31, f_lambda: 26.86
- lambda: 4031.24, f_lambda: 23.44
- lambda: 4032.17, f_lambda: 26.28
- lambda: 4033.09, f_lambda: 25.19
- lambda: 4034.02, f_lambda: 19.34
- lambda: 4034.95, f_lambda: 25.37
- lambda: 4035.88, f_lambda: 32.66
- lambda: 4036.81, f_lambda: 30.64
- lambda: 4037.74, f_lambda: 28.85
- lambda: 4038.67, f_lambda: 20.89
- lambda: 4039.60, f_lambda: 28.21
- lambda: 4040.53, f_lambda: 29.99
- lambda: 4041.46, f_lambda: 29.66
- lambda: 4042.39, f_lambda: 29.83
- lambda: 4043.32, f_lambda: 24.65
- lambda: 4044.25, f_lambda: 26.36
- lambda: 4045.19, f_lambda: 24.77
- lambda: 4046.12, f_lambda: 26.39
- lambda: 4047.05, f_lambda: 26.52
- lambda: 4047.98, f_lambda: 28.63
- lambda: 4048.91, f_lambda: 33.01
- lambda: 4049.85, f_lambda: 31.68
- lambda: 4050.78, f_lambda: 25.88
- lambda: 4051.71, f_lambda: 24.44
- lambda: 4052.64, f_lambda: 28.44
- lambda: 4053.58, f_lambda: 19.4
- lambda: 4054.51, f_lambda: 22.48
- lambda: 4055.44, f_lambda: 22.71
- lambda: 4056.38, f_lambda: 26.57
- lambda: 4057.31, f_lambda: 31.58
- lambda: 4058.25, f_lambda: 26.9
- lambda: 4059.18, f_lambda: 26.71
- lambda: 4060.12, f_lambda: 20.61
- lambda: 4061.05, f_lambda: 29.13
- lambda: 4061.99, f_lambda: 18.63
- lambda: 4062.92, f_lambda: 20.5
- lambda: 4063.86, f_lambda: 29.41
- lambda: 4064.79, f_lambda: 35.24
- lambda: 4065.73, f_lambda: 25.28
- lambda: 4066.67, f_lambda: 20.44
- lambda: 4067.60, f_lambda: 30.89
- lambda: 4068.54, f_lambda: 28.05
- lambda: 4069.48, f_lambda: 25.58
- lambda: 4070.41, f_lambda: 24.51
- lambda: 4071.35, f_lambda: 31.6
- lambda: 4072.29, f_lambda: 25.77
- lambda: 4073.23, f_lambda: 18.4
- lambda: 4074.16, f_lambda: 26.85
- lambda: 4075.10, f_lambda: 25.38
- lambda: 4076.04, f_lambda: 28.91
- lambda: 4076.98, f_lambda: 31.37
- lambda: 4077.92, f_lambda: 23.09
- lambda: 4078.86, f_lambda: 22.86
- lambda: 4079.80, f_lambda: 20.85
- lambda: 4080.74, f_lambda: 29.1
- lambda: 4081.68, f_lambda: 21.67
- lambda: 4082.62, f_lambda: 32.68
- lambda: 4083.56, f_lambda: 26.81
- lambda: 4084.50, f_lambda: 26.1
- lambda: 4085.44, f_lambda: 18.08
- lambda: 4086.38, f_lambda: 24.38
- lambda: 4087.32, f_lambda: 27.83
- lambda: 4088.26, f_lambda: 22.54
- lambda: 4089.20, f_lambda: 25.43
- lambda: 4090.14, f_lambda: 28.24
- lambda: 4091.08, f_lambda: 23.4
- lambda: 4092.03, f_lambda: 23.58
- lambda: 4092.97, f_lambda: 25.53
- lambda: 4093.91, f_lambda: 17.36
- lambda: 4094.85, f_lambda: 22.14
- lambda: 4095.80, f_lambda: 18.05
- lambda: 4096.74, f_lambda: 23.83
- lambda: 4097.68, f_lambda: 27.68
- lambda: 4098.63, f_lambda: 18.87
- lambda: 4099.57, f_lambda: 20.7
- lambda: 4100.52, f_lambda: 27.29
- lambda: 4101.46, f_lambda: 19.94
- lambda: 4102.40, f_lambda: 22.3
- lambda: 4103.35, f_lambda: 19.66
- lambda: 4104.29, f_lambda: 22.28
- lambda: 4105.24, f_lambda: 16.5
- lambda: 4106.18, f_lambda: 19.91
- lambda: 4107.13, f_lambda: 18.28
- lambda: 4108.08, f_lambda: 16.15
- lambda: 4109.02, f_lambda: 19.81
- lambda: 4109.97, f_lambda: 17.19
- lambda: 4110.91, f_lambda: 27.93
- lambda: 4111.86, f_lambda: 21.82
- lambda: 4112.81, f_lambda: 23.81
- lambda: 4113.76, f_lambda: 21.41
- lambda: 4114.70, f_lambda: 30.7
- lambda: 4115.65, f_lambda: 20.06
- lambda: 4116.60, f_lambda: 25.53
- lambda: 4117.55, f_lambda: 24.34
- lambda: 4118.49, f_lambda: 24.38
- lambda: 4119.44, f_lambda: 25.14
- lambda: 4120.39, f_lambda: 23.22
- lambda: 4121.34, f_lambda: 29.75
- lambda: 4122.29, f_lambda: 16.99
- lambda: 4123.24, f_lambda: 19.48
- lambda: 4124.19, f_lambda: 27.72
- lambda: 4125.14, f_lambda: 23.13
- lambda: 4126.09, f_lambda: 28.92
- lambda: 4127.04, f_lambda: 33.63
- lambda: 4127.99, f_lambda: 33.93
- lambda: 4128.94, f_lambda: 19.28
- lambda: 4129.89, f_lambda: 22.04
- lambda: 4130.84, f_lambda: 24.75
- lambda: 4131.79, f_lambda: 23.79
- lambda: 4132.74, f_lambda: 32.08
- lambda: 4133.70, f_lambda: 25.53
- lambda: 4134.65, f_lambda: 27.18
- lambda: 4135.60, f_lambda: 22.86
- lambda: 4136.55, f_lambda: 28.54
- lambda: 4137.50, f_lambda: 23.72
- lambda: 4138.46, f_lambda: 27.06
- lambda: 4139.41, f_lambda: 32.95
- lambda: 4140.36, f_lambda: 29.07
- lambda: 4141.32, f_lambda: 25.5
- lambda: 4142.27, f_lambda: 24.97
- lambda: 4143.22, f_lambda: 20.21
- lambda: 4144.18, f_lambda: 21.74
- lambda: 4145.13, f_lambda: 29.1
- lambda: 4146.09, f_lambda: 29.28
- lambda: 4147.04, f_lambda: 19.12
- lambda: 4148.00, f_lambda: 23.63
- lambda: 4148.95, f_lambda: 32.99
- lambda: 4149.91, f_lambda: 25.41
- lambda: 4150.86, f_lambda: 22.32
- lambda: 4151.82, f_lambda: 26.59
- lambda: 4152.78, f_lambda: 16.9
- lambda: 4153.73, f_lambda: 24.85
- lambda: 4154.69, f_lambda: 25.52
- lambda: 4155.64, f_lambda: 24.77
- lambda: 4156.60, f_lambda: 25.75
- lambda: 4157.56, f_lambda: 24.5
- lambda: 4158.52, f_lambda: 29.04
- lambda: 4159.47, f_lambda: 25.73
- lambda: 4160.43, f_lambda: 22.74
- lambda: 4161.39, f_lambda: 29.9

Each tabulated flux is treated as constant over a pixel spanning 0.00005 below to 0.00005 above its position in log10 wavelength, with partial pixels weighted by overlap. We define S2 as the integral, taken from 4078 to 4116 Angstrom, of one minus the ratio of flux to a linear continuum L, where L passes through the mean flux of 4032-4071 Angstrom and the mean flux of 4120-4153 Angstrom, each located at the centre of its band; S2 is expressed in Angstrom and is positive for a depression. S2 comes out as 4.7 Angstrom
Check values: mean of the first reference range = 26.5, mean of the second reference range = 25.6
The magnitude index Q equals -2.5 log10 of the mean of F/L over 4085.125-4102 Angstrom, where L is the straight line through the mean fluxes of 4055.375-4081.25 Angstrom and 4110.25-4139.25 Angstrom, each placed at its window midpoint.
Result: 0.12 mag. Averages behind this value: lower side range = 26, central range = 23.1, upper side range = 25.3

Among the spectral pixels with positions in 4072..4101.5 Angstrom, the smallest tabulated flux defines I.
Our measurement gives 17.36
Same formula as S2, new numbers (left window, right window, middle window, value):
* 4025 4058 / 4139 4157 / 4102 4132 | 2.8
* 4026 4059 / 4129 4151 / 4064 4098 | 1.5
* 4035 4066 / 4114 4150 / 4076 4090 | 0.5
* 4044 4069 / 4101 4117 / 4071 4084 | -0.9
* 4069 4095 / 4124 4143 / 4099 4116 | 2.9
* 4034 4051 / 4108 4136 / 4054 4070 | 0.6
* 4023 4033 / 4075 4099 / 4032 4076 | -0.9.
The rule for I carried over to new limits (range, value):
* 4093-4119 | 16.15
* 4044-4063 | 18.63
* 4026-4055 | 19.34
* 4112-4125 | 16.99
